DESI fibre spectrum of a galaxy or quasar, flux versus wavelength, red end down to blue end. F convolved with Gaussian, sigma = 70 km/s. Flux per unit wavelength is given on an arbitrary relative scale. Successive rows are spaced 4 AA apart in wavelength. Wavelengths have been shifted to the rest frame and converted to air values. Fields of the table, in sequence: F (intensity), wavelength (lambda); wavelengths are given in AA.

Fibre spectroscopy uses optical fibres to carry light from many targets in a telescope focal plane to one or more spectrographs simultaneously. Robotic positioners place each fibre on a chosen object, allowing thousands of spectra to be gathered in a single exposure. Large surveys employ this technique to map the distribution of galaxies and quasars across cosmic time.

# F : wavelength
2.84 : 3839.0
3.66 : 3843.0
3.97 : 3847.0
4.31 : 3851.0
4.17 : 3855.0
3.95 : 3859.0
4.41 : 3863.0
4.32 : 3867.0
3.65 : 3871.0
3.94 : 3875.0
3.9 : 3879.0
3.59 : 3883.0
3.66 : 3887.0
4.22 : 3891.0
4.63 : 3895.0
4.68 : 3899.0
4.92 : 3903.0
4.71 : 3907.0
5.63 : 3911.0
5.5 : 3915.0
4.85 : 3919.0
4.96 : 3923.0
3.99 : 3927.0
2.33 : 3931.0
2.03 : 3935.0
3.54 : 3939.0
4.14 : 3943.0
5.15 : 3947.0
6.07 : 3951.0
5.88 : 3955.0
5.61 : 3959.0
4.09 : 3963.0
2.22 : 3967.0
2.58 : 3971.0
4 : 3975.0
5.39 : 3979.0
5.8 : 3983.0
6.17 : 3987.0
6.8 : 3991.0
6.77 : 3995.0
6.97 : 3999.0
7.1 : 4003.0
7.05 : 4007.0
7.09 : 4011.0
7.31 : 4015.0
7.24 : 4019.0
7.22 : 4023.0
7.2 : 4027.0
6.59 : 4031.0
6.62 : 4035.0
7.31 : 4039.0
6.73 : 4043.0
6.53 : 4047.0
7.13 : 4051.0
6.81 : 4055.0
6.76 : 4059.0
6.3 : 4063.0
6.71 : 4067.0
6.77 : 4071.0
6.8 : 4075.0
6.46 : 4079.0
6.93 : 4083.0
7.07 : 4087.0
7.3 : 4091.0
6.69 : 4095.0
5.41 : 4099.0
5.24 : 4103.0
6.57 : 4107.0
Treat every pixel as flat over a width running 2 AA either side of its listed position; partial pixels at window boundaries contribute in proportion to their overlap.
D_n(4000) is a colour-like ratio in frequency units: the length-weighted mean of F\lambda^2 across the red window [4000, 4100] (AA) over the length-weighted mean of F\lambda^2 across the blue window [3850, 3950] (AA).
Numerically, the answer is 1.8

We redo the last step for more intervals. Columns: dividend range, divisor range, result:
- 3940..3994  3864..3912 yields 1.19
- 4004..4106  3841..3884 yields 1.87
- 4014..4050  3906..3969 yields 1.66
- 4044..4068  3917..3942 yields 1.97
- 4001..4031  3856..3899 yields 1.88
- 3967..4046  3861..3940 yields 1.60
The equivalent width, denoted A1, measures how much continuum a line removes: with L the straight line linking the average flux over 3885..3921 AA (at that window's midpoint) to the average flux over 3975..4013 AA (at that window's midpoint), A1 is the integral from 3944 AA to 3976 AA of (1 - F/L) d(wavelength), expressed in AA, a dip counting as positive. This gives 7.3 AA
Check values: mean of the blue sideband 4.76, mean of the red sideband 6.44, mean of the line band 4.45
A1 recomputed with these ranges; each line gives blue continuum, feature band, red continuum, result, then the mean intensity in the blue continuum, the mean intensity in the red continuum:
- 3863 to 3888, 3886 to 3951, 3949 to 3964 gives 4.6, 3.9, 5.5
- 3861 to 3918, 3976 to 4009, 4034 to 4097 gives -3.4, 4.42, 6.81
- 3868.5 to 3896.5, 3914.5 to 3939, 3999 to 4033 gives 5.5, 3.94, 7.09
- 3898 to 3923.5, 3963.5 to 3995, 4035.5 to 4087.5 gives 5.7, 5.05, 6.78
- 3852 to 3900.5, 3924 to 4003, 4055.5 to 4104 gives 6.4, 4.09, 6.57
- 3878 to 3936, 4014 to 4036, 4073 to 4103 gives -4.8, 4.28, 6.57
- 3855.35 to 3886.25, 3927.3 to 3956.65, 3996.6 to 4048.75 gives 7.0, 3.96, 7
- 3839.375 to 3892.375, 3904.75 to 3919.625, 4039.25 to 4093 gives -1.9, 3.94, 6.81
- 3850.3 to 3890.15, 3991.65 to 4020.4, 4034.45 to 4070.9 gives -4.7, 3.99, 6.77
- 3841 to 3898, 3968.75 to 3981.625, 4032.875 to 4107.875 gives 3.3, 4.04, 6.64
